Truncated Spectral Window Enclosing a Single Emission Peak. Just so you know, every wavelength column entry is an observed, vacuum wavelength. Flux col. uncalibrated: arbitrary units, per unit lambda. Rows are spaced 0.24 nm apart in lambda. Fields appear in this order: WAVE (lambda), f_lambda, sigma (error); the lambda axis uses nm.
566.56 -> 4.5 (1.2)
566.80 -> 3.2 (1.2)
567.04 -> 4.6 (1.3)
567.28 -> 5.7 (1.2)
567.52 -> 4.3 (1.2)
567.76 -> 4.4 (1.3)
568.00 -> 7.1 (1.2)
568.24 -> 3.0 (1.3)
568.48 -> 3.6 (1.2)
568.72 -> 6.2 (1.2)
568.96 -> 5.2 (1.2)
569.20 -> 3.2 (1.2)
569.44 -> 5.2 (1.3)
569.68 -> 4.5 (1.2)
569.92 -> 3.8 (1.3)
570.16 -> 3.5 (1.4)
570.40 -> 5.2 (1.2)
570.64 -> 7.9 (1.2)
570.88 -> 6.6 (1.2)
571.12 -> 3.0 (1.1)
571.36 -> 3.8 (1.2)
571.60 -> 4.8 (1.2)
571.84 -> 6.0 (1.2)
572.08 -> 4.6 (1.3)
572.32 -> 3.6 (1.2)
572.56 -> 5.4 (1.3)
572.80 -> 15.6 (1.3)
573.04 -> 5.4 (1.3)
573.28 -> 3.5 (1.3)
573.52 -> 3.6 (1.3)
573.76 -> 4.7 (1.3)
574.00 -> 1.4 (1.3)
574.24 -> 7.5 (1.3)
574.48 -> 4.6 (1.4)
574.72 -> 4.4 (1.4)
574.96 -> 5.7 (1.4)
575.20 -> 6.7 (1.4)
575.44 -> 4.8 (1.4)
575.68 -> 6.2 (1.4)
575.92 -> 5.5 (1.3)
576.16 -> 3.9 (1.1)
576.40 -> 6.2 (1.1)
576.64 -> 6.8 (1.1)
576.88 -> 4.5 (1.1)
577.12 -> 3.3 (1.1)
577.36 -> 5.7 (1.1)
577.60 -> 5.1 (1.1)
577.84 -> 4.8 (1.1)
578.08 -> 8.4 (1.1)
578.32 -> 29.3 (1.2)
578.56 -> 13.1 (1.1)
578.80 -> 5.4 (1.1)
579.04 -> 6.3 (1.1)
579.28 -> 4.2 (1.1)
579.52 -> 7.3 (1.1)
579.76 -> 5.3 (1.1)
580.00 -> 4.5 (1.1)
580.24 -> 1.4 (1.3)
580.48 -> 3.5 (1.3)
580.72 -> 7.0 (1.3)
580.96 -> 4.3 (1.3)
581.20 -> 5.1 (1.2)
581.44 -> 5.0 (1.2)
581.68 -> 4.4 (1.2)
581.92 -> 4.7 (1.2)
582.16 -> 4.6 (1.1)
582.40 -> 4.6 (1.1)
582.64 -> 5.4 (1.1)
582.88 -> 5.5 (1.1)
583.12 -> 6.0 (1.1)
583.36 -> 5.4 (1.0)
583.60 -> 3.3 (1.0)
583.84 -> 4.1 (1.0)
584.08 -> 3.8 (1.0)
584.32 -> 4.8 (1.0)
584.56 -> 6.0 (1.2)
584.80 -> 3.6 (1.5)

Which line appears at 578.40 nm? [O III] 5007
